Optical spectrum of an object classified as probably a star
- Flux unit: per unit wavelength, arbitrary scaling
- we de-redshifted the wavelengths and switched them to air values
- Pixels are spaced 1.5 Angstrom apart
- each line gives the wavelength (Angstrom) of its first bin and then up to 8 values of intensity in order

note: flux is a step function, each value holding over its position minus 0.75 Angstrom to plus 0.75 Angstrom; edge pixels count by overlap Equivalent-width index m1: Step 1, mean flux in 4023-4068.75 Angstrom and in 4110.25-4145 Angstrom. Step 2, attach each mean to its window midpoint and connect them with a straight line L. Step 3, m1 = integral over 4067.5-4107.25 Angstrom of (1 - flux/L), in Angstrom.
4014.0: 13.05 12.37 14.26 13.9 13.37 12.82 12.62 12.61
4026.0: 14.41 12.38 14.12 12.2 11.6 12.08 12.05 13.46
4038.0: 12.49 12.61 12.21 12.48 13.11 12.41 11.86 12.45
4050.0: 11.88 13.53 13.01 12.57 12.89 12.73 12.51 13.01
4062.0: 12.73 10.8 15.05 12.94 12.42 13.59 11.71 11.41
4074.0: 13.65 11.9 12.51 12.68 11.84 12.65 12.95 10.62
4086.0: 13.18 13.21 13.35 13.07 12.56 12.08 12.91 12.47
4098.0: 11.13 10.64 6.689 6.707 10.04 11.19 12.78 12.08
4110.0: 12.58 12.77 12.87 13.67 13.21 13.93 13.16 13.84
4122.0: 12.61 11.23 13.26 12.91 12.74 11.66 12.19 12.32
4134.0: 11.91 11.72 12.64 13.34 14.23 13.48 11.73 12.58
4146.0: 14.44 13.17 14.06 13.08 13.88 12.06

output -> 2.8 Angstrom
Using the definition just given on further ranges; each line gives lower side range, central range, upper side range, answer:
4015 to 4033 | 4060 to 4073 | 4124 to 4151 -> 0.33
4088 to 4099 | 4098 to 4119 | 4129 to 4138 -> 1.39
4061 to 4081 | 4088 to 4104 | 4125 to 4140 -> 1.79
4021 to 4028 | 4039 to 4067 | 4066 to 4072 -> 0.15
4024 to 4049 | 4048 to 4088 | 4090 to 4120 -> -1.13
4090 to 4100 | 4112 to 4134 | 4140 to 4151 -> -0.05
